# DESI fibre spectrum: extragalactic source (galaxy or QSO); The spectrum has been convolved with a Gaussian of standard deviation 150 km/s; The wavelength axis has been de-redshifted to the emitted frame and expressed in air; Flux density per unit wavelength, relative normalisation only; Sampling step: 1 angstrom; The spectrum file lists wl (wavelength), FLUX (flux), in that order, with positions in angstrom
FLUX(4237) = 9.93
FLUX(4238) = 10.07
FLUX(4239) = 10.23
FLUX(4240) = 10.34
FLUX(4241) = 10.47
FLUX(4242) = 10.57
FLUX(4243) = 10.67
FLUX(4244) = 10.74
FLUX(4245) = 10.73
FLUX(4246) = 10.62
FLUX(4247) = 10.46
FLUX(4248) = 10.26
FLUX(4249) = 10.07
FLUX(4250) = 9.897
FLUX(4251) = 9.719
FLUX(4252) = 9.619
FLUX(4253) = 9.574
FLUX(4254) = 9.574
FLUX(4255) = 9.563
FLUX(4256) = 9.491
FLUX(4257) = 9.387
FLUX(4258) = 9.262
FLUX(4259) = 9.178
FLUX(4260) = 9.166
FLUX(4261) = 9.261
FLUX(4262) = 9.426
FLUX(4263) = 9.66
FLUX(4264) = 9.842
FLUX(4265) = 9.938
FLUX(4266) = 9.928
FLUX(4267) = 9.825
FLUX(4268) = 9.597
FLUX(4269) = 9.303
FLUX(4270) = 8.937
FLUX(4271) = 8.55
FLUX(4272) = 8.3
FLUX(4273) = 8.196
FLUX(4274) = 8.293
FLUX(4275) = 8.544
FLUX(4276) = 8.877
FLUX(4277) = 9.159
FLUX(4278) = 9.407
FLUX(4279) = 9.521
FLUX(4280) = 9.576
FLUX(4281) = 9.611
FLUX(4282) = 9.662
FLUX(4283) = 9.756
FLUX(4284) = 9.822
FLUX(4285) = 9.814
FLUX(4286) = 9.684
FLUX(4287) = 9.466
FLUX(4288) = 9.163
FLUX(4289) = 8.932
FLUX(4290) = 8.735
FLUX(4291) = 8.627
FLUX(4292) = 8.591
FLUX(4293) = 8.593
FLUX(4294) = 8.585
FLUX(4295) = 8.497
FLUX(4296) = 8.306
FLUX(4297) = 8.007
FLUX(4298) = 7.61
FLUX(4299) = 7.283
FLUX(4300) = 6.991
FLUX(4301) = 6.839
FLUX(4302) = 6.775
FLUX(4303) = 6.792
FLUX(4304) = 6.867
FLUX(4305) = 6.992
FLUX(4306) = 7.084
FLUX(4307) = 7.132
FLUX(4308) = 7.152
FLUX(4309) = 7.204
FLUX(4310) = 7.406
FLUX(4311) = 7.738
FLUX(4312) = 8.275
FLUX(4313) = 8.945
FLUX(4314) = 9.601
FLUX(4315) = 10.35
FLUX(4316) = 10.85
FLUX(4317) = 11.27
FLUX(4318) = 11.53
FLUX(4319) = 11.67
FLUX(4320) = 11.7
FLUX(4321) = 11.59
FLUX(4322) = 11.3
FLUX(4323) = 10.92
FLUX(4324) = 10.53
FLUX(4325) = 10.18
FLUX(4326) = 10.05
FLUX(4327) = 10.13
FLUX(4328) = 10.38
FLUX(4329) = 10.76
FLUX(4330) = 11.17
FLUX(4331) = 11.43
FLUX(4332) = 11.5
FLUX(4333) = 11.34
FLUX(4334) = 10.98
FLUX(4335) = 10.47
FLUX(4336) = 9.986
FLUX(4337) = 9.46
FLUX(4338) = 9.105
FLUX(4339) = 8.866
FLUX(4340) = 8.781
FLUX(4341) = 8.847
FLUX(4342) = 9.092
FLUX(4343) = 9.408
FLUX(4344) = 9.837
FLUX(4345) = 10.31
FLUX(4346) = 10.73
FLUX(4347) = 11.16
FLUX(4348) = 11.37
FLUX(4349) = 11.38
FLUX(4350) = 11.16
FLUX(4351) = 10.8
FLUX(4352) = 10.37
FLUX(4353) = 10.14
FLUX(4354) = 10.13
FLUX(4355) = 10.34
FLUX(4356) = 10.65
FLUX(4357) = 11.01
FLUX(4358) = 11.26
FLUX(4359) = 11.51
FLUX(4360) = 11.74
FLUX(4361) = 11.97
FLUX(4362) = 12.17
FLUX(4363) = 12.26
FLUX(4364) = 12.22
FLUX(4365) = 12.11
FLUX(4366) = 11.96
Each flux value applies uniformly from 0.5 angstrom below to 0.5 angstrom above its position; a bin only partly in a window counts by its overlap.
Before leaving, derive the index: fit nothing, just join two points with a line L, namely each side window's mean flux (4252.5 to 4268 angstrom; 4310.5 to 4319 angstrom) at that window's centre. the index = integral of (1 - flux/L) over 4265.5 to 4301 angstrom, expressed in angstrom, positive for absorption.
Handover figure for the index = 3.0 angstrom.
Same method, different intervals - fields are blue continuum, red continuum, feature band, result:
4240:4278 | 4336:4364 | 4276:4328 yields 5.21 angstrom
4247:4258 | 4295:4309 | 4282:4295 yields -1.97 angstrom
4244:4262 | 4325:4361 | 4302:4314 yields 3.20 angstrom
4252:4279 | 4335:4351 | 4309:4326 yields -0.67 angstrom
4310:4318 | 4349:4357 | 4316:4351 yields -1.69 angstrom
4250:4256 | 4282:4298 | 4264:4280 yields 0.26 angstrom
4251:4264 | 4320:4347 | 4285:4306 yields 3.81 angstrom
